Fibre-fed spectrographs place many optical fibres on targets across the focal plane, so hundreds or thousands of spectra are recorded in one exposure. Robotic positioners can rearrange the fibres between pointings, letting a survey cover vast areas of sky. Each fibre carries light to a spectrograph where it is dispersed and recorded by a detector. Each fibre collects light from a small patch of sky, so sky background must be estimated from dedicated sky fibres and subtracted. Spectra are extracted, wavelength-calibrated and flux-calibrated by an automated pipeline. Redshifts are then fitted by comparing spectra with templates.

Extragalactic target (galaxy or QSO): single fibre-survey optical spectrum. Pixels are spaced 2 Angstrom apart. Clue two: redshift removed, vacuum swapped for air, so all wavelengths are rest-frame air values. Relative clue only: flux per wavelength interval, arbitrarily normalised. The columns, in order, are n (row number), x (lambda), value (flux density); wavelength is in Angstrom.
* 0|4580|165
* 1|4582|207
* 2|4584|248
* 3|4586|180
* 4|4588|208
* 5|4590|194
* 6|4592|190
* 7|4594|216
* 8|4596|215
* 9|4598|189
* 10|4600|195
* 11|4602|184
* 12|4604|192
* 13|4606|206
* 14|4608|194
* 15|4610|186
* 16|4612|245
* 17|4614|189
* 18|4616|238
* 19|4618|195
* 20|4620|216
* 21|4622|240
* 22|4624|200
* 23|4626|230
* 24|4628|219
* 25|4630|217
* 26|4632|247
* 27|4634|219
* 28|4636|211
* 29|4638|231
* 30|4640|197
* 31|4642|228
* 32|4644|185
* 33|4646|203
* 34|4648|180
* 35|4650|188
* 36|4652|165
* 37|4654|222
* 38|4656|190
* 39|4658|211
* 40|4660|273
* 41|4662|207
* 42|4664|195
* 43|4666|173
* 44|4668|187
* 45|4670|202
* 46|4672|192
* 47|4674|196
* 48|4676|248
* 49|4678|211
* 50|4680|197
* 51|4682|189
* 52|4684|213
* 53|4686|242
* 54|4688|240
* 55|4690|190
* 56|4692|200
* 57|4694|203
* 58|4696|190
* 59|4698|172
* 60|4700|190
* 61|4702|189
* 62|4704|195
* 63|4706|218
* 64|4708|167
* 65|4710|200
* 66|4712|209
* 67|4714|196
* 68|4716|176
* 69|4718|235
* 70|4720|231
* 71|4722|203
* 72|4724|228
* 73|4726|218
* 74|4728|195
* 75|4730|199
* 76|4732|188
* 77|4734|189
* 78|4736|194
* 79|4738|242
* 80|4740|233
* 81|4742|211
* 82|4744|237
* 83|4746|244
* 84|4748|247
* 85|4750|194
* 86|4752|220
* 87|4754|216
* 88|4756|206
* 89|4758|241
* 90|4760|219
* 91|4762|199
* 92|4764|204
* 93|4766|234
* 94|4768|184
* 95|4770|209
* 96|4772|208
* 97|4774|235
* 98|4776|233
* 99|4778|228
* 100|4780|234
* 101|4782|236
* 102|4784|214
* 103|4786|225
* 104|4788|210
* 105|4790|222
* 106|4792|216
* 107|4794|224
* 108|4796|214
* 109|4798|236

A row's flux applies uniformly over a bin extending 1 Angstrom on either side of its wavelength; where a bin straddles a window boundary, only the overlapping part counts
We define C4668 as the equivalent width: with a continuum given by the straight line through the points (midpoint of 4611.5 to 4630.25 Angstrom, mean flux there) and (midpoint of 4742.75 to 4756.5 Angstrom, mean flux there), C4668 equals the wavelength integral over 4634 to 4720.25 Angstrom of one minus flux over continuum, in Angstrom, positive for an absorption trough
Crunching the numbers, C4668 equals 6.9 Angstrom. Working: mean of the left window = 218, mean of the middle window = 203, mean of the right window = 224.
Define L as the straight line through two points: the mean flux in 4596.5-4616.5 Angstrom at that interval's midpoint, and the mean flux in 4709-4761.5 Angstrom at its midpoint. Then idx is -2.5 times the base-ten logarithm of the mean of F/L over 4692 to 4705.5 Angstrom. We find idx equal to 0.10 mag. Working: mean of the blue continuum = 201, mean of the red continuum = 214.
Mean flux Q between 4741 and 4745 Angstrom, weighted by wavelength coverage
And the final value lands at 224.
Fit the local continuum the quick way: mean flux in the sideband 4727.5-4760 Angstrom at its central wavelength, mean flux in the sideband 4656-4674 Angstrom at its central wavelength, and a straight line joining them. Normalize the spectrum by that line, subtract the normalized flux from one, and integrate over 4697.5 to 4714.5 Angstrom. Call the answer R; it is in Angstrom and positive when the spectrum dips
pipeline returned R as 1.4 Angstrom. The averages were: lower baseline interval 204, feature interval 193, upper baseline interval 216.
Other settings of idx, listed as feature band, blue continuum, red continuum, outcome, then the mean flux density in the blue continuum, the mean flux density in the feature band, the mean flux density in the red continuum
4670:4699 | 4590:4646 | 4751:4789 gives 0.04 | 210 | 206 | 219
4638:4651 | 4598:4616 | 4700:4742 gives 0.01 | 200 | 199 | 205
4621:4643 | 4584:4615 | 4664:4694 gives -0.10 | 200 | 222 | 205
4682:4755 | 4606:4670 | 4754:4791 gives 0.03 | 209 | 208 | 219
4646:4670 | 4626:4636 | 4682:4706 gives 0.08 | 224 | 199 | 202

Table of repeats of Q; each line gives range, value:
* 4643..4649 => 189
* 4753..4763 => 216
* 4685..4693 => 218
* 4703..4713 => 198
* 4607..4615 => 204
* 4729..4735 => 192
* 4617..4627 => 216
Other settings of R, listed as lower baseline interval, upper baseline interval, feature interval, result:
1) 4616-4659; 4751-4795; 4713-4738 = 1.15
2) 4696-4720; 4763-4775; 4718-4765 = -2.49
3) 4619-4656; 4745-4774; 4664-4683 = 1.17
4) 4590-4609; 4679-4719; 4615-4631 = -1.70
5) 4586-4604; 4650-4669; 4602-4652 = -2.41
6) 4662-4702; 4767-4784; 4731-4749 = -0.61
